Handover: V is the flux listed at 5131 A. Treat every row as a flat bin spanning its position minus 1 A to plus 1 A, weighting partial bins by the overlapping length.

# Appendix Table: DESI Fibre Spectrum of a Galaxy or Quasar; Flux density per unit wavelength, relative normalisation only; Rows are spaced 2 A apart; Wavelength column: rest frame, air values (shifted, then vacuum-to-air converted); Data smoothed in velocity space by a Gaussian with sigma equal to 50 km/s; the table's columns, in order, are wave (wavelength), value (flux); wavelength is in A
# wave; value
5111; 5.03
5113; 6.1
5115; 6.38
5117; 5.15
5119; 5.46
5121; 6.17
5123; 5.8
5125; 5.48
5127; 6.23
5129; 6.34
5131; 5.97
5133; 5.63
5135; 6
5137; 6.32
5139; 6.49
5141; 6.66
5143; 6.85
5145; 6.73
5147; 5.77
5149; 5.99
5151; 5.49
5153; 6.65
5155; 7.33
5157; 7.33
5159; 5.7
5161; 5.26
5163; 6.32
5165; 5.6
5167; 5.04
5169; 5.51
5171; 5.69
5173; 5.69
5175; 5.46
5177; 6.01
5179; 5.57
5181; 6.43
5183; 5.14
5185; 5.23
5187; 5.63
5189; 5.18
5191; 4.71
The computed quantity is 5.97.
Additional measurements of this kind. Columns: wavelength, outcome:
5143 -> 6.85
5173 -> 5.69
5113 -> 6.1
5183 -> 5.14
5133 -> 5.63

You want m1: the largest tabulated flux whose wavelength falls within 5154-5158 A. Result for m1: 7.33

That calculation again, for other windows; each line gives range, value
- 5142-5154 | 6.85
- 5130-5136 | 6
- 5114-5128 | 6.38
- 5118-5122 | 6.17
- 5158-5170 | 6.32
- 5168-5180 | 6.01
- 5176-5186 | 6.43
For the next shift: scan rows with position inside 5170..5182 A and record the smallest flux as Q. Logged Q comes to 5.46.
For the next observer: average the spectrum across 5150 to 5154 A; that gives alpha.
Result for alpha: 6.07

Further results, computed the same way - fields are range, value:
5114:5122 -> 5.79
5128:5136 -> 5.98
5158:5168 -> 5.58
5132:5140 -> 6.11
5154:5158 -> 7.33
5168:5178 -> 5.67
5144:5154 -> 6.13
